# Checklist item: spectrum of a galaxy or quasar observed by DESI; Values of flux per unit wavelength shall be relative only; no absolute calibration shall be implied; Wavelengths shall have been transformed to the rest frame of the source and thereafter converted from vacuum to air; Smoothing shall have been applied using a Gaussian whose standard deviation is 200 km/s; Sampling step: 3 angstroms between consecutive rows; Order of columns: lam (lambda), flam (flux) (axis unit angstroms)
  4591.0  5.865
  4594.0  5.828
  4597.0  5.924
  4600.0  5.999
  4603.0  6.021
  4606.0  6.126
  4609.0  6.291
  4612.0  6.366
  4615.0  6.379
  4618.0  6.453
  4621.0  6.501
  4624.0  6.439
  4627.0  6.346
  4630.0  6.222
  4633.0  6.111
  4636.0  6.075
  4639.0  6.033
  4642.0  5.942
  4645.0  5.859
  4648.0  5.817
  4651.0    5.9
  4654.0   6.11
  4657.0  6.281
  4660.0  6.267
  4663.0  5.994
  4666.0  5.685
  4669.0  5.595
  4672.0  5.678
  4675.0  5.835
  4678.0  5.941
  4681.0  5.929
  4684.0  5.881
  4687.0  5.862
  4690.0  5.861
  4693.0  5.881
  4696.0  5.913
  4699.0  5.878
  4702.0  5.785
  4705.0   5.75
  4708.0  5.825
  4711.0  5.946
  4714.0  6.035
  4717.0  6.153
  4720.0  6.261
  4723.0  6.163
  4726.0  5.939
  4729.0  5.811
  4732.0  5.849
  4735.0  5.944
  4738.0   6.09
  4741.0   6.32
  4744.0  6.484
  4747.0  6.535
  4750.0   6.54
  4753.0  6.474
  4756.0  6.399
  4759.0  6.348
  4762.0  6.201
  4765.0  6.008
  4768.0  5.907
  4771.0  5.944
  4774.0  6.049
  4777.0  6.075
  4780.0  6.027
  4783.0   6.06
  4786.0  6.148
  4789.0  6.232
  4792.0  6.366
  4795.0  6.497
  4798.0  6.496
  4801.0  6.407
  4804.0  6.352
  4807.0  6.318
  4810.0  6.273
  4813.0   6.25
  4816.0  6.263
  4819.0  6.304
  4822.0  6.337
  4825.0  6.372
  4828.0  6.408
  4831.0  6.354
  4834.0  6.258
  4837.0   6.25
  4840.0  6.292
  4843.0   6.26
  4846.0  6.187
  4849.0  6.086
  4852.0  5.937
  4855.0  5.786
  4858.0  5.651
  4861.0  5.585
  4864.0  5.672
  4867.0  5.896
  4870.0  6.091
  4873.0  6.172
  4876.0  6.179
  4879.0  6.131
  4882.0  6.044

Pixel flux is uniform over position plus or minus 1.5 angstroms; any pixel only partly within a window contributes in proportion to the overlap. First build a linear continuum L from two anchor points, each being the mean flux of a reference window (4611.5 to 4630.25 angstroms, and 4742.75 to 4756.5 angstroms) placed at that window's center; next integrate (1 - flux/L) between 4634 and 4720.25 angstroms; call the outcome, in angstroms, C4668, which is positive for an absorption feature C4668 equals 6.9 angstroms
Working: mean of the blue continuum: 6.4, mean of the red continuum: 6.49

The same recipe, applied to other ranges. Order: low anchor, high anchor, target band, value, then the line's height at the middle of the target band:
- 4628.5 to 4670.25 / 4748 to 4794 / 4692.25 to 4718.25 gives 0.8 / 6.09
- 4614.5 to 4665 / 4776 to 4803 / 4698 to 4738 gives 1.6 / 6.21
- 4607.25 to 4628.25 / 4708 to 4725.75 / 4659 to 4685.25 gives 1.5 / 6.22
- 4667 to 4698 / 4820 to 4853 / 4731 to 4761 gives -1.5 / 6.01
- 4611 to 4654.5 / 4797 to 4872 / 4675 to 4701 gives 1.2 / 6.17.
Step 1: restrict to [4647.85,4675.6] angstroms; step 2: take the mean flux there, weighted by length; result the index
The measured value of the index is 5.92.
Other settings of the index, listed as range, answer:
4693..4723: 5.96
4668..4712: 5.84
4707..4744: 6.05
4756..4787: 6.09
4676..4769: 6.06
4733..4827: 6.26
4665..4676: 5.69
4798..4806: 6.4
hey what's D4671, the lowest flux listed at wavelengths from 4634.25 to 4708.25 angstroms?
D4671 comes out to 5.595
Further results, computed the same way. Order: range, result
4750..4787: 5.907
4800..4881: 5.585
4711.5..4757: 5.811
